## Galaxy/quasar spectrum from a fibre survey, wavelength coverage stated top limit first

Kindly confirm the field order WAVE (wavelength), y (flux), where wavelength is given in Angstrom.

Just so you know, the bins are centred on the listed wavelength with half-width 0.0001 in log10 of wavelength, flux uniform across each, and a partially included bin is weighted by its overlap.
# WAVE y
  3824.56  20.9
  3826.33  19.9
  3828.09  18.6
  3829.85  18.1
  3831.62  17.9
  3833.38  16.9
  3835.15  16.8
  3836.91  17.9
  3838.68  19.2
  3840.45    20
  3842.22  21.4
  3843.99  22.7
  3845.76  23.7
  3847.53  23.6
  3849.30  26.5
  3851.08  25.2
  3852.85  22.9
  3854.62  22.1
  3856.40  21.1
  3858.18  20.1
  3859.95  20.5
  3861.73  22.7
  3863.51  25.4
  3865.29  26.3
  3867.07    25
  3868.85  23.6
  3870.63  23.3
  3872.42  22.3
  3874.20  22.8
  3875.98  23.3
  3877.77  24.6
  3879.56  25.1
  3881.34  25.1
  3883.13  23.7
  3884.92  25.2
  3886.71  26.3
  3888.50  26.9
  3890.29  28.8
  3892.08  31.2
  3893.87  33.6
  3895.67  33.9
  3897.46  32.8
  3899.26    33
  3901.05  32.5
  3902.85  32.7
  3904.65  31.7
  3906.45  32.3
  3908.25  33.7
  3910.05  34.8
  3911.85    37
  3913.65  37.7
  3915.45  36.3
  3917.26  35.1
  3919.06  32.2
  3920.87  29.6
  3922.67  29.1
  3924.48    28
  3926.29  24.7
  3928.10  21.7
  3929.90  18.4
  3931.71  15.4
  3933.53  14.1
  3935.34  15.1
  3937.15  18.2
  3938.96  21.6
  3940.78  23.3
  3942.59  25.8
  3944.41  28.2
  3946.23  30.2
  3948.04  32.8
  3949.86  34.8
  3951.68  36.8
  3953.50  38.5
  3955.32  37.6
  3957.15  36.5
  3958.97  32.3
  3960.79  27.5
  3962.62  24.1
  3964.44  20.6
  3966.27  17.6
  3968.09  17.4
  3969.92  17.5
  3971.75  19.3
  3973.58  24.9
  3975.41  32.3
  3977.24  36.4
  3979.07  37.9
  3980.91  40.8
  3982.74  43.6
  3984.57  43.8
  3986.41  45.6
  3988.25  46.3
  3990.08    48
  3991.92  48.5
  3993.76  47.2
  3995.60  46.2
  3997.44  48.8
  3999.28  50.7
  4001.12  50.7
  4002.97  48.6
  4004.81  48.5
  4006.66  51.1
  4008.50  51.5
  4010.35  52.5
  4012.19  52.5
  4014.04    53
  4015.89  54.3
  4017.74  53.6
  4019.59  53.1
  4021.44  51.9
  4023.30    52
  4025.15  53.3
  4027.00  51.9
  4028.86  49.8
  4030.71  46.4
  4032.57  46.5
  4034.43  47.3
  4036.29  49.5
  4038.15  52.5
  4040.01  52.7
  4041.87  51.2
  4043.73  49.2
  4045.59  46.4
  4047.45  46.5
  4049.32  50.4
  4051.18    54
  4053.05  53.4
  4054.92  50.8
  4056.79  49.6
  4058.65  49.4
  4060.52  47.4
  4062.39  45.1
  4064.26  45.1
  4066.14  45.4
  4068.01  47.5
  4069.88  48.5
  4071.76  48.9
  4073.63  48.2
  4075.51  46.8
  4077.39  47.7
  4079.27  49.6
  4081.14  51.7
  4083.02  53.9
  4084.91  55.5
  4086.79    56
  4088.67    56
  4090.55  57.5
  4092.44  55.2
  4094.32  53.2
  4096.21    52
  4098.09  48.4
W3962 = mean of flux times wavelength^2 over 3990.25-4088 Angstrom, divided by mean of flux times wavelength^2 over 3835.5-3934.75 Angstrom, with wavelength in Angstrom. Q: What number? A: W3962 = 2.06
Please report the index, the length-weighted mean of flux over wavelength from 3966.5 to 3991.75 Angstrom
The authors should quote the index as 34.9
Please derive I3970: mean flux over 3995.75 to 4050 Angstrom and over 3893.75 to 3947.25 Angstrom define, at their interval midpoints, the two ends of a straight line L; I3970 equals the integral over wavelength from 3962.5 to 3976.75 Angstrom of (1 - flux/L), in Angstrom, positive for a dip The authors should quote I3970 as 6.2 Angstrom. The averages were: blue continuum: 28.3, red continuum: 50.5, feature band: 22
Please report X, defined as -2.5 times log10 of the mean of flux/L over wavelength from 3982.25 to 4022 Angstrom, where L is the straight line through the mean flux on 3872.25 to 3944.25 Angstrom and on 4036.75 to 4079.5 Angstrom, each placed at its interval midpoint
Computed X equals -0.21 mag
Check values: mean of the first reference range 27.5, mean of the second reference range 49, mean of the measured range 49.6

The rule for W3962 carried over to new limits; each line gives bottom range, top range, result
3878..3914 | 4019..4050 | 1.75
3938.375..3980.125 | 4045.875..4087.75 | 1.83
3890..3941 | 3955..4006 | 1.35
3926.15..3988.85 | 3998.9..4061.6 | 1.83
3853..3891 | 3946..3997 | 1.52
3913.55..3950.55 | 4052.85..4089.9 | 2.06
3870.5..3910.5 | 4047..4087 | 1.88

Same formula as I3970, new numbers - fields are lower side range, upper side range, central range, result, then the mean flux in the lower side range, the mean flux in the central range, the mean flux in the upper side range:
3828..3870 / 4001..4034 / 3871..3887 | 1.64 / 21.7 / 24.2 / 51.1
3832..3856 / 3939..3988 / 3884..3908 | -4.96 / 21.4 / 30.9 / 31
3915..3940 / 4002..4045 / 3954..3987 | 4.90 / 24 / 30.8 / 51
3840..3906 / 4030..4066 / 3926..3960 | 8.37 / 25.8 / 26.7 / 49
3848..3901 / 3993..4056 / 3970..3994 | 2.82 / 25.7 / 38.6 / 50.5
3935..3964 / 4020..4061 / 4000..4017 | -3.45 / 29.1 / 51.4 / 50.2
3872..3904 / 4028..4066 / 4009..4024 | -2.59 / 28.1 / 52.8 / 49.1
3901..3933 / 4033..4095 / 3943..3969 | 4.13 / 29.9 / 29.6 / 50.3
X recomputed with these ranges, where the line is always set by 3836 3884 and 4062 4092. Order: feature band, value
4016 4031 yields -0.19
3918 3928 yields 0.10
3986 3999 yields -0.19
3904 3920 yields -0.17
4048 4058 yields -0.09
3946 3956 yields -0.03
